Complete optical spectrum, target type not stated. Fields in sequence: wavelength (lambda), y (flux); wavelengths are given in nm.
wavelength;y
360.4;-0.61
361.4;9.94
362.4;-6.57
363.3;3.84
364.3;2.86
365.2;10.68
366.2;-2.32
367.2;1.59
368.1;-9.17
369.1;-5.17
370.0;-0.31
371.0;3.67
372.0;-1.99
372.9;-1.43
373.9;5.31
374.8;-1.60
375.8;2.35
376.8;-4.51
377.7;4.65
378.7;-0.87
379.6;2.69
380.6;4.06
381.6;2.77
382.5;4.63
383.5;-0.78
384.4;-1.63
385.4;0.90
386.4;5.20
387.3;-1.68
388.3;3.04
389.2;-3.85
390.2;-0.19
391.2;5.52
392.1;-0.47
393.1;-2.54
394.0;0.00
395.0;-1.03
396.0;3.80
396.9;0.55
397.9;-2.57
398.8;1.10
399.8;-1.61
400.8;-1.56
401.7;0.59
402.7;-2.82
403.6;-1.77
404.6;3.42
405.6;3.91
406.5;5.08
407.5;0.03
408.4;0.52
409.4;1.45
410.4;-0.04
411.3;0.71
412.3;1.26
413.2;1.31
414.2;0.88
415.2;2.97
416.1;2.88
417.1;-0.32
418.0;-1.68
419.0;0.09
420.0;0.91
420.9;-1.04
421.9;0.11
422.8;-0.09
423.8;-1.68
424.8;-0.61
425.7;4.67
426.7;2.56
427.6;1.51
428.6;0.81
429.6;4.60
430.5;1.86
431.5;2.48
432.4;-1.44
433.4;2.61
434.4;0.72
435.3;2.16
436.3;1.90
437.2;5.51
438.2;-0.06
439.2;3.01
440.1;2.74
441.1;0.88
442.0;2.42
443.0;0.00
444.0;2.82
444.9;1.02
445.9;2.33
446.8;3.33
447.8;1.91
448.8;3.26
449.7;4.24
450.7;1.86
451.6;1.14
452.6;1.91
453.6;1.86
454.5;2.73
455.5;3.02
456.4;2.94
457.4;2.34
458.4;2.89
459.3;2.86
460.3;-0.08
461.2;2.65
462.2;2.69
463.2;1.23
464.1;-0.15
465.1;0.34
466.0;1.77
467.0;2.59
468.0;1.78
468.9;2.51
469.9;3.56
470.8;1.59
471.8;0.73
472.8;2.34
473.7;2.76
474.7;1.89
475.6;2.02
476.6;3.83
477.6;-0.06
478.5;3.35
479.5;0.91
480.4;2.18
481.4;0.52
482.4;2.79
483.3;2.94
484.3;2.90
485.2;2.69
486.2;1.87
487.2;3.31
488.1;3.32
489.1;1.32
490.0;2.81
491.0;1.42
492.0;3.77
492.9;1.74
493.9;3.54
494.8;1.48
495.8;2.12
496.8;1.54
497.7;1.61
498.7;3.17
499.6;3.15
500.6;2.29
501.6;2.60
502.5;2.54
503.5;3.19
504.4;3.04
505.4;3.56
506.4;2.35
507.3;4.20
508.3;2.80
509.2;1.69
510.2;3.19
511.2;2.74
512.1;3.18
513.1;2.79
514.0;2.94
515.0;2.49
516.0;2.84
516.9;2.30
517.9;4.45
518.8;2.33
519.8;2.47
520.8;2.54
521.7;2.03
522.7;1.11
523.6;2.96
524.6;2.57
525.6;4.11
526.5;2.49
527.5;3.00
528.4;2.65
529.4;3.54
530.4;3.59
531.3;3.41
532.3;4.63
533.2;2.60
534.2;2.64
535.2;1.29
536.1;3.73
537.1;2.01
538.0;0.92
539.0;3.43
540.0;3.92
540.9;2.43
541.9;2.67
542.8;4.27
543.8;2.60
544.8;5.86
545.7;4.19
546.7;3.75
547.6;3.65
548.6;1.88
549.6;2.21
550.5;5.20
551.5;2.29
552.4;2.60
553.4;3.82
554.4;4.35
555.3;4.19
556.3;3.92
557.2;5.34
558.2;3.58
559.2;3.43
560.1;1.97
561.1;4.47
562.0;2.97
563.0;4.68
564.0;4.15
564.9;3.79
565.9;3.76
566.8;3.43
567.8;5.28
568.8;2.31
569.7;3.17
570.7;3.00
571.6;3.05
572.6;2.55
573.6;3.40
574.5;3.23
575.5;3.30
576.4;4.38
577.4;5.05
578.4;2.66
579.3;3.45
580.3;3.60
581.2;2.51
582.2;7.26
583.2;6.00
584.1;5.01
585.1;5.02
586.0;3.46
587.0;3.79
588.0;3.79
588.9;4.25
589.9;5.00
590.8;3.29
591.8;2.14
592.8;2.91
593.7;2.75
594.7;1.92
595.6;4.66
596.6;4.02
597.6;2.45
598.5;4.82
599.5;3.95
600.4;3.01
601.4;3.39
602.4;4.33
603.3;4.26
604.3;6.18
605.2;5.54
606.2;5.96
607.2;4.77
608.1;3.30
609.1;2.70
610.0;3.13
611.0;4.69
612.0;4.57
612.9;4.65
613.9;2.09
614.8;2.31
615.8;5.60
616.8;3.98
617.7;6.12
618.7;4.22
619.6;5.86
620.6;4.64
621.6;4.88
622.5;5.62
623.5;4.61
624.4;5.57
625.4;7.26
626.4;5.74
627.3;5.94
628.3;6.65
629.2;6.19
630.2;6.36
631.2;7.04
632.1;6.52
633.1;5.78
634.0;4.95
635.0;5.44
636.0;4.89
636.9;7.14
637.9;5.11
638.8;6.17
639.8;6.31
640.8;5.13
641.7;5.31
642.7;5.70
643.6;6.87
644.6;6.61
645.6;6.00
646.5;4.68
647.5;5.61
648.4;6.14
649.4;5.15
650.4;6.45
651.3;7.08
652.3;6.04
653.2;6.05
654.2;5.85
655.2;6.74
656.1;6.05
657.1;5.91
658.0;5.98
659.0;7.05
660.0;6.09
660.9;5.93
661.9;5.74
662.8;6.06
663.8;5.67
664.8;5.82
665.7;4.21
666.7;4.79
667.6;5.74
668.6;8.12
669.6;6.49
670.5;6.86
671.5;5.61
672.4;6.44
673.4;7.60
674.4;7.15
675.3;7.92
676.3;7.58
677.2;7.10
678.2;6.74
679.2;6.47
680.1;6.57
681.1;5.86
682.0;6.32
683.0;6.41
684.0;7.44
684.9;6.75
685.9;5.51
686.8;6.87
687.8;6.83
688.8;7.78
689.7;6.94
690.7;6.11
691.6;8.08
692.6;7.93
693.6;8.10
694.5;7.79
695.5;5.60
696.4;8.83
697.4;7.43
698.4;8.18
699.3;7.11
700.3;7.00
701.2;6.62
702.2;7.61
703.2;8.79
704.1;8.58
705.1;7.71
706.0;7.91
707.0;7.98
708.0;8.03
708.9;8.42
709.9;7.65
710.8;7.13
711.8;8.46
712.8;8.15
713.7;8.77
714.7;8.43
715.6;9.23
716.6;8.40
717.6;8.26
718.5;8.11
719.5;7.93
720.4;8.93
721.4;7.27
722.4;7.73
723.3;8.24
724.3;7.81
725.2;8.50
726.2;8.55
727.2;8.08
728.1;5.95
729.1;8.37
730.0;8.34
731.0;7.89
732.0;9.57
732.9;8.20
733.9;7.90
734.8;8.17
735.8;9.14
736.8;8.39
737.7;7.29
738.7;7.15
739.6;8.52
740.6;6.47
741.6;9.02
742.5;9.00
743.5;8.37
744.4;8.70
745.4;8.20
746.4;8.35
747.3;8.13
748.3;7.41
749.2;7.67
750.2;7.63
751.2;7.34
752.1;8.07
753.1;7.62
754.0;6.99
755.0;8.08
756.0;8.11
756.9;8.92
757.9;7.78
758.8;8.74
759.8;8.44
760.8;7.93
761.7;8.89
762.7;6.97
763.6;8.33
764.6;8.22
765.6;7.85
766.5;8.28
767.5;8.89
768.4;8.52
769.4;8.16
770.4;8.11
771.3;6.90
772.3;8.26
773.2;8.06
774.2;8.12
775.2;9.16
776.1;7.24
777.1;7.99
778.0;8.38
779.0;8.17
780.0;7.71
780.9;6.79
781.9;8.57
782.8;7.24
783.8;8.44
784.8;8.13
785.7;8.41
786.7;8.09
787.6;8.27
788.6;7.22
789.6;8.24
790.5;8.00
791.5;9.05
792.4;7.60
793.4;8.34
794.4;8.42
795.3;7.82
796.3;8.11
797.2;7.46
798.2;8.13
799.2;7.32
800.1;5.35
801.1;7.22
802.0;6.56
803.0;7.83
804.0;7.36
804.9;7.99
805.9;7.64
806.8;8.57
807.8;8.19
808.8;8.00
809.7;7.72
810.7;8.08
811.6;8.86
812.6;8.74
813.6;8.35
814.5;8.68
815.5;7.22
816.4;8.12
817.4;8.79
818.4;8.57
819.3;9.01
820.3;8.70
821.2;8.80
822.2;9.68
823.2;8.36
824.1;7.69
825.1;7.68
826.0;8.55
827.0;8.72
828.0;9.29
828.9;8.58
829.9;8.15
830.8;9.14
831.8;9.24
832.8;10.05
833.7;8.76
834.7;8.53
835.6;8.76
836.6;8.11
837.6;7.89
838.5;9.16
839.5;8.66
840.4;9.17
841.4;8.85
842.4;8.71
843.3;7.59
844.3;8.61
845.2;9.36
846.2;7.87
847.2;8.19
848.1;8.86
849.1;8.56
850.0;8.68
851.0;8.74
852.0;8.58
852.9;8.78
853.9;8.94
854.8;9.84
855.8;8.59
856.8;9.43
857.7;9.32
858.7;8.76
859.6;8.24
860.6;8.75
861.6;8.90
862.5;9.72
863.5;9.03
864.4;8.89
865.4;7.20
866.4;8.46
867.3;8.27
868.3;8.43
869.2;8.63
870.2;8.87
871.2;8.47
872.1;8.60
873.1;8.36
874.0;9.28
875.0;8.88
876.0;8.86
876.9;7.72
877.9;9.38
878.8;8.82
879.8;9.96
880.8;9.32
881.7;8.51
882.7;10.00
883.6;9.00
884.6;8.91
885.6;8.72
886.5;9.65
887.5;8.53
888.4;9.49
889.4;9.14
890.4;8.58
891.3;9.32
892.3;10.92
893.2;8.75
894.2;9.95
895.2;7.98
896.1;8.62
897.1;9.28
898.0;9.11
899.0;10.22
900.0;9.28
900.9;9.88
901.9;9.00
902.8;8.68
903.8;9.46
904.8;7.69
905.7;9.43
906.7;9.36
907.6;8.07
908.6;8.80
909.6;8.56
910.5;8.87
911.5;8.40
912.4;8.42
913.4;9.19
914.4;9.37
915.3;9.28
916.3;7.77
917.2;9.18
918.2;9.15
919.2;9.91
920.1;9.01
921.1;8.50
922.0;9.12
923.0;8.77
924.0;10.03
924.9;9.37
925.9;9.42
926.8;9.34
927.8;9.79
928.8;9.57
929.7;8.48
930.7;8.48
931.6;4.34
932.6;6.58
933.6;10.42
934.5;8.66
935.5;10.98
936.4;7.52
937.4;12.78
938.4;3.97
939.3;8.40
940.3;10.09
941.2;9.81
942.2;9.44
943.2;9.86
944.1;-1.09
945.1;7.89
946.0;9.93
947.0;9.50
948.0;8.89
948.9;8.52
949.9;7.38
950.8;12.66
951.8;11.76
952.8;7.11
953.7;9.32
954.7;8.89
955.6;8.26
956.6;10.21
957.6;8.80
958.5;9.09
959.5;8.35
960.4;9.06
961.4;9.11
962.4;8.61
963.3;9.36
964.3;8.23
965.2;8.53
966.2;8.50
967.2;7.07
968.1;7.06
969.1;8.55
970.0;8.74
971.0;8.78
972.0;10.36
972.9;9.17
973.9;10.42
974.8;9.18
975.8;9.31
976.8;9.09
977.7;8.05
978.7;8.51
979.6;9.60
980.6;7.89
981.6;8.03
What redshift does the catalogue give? 0.547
